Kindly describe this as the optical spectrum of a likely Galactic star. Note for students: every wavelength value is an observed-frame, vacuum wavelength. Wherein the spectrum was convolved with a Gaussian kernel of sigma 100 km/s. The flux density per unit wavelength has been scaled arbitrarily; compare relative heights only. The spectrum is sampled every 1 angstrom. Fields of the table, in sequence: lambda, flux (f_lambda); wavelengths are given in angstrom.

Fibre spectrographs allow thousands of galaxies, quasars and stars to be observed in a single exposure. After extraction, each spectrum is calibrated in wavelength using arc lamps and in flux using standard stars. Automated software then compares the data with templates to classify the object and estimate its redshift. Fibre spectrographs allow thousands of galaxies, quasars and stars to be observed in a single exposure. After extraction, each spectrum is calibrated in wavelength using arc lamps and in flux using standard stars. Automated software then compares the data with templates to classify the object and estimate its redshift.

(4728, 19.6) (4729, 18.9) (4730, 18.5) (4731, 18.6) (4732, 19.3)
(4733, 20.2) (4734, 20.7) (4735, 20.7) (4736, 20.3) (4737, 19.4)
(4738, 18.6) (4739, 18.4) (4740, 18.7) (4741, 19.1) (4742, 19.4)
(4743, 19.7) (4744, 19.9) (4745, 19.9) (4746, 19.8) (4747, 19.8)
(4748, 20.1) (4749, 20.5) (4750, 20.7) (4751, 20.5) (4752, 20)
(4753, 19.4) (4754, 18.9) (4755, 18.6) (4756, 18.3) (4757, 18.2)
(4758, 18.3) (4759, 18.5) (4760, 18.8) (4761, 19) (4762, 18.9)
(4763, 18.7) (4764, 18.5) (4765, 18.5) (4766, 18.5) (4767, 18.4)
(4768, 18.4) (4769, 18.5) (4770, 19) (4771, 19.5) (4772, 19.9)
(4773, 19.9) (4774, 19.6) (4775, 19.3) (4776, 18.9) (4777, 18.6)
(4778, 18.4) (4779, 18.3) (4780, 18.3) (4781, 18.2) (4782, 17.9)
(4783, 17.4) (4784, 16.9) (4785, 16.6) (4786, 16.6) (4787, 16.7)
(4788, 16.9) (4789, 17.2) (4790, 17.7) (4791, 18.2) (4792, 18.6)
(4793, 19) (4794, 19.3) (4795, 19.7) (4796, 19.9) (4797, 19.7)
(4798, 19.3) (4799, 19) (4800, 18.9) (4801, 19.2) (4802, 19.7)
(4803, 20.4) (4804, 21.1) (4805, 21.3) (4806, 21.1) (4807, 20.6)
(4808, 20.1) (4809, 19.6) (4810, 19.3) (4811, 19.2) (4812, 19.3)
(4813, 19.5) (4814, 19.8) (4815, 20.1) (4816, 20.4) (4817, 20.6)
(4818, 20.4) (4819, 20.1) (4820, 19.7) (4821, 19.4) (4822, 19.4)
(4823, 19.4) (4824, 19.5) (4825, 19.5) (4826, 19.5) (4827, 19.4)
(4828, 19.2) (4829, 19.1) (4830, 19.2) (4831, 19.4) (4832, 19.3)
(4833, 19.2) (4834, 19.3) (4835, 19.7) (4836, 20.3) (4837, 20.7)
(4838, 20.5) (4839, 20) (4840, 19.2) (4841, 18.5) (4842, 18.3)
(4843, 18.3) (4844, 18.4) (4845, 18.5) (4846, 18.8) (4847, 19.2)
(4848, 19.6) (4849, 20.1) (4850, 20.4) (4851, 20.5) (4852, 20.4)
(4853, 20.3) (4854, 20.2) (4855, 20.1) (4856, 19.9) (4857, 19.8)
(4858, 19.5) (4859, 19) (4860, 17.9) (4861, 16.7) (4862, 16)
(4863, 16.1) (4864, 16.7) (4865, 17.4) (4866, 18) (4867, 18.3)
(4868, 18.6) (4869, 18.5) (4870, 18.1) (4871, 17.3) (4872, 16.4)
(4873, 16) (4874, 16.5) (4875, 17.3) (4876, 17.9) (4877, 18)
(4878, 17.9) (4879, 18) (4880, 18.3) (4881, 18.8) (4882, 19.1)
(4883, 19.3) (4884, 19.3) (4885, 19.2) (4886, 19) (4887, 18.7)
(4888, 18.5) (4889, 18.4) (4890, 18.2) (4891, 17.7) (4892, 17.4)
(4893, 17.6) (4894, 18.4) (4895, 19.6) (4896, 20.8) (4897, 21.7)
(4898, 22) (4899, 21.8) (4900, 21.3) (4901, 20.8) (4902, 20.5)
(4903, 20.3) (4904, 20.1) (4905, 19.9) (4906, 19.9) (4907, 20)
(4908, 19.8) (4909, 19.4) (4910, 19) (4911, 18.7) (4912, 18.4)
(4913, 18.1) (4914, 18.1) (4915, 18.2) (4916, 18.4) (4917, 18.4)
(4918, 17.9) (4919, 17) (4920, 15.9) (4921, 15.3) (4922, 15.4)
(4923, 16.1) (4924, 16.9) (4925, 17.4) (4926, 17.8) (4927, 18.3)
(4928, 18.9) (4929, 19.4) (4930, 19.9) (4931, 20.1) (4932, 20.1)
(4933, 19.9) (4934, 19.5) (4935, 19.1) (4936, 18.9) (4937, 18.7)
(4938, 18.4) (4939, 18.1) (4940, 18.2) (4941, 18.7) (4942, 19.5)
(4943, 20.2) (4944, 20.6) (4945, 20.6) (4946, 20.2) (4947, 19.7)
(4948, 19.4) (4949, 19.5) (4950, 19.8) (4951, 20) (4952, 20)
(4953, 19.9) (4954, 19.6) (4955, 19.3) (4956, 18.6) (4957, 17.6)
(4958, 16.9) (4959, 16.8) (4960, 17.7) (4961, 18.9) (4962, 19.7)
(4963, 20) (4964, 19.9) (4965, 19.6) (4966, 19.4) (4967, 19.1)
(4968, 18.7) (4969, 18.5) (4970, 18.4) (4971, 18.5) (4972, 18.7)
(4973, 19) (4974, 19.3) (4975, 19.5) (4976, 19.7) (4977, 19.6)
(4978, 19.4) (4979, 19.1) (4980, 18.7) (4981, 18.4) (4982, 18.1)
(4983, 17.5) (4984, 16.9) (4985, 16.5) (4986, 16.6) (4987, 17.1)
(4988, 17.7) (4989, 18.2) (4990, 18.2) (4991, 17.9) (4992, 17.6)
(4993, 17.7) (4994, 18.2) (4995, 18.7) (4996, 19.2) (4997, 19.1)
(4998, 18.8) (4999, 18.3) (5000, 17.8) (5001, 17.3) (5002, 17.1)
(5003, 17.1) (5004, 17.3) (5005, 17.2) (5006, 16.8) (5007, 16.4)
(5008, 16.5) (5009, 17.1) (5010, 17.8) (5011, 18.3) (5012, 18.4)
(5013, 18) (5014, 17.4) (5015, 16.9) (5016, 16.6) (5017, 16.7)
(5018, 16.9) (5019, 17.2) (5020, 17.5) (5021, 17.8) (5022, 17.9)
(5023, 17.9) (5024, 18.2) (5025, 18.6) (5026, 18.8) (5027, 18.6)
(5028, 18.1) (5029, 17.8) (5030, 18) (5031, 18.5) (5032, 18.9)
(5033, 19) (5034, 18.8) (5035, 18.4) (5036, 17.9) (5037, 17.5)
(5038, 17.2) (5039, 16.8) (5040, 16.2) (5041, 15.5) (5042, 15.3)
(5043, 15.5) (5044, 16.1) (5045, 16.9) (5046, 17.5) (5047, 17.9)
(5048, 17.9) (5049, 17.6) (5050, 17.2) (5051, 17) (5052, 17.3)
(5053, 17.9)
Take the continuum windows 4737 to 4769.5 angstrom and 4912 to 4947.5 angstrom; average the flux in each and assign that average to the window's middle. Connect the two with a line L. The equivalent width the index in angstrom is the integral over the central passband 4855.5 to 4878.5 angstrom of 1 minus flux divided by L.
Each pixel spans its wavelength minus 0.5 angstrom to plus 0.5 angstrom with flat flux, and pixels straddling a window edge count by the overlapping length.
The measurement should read 1.2 angstrom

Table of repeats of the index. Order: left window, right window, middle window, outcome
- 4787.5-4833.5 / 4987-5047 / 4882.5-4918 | -1.2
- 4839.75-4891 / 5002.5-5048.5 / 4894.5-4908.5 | -1.8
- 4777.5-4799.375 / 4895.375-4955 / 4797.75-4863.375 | -3.6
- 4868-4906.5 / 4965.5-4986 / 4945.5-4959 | -0.4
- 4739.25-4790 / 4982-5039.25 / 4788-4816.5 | -1.4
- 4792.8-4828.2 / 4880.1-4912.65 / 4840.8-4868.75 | 1.2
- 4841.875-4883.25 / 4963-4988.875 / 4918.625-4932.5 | 0.6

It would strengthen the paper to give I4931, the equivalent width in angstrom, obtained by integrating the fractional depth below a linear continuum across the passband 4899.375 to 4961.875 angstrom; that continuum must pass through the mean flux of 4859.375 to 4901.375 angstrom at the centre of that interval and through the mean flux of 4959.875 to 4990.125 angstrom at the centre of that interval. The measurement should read -1.2 angstrom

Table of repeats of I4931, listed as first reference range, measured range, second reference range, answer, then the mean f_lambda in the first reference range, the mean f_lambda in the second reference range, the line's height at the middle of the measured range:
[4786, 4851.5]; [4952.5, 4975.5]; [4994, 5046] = -1.0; 19.4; 17.6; 18.1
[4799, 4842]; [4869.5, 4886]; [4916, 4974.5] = 1.1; 19.7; 18.8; 19.3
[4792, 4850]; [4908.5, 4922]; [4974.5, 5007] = 0.7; 19.6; 18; 18.7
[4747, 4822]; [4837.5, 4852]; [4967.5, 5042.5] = -0.4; 19.1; 17.9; 18.8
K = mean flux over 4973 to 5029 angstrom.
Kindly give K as 17.9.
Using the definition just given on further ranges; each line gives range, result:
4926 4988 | 18.9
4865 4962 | 18.8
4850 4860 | 19.9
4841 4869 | 18.8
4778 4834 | 19.1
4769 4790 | 18.2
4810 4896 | 18.9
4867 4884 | 17.9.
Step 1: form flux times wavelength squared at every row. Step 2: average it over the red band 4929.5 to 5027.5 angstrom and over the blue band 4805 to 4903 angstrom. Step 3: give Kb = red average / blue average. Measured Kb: 1.0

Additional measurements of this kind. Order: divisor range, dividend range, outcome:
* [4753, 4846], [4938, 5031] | 1.04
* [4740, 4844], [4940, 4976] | 1.07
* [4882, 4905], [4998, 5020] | 0.93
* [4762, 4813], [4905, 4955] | 1.06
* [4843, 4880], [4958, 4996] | 1.05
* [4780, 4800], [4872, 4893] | 1.04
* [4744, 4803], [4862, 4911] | 1.05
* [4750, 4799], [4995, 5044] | 1.04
